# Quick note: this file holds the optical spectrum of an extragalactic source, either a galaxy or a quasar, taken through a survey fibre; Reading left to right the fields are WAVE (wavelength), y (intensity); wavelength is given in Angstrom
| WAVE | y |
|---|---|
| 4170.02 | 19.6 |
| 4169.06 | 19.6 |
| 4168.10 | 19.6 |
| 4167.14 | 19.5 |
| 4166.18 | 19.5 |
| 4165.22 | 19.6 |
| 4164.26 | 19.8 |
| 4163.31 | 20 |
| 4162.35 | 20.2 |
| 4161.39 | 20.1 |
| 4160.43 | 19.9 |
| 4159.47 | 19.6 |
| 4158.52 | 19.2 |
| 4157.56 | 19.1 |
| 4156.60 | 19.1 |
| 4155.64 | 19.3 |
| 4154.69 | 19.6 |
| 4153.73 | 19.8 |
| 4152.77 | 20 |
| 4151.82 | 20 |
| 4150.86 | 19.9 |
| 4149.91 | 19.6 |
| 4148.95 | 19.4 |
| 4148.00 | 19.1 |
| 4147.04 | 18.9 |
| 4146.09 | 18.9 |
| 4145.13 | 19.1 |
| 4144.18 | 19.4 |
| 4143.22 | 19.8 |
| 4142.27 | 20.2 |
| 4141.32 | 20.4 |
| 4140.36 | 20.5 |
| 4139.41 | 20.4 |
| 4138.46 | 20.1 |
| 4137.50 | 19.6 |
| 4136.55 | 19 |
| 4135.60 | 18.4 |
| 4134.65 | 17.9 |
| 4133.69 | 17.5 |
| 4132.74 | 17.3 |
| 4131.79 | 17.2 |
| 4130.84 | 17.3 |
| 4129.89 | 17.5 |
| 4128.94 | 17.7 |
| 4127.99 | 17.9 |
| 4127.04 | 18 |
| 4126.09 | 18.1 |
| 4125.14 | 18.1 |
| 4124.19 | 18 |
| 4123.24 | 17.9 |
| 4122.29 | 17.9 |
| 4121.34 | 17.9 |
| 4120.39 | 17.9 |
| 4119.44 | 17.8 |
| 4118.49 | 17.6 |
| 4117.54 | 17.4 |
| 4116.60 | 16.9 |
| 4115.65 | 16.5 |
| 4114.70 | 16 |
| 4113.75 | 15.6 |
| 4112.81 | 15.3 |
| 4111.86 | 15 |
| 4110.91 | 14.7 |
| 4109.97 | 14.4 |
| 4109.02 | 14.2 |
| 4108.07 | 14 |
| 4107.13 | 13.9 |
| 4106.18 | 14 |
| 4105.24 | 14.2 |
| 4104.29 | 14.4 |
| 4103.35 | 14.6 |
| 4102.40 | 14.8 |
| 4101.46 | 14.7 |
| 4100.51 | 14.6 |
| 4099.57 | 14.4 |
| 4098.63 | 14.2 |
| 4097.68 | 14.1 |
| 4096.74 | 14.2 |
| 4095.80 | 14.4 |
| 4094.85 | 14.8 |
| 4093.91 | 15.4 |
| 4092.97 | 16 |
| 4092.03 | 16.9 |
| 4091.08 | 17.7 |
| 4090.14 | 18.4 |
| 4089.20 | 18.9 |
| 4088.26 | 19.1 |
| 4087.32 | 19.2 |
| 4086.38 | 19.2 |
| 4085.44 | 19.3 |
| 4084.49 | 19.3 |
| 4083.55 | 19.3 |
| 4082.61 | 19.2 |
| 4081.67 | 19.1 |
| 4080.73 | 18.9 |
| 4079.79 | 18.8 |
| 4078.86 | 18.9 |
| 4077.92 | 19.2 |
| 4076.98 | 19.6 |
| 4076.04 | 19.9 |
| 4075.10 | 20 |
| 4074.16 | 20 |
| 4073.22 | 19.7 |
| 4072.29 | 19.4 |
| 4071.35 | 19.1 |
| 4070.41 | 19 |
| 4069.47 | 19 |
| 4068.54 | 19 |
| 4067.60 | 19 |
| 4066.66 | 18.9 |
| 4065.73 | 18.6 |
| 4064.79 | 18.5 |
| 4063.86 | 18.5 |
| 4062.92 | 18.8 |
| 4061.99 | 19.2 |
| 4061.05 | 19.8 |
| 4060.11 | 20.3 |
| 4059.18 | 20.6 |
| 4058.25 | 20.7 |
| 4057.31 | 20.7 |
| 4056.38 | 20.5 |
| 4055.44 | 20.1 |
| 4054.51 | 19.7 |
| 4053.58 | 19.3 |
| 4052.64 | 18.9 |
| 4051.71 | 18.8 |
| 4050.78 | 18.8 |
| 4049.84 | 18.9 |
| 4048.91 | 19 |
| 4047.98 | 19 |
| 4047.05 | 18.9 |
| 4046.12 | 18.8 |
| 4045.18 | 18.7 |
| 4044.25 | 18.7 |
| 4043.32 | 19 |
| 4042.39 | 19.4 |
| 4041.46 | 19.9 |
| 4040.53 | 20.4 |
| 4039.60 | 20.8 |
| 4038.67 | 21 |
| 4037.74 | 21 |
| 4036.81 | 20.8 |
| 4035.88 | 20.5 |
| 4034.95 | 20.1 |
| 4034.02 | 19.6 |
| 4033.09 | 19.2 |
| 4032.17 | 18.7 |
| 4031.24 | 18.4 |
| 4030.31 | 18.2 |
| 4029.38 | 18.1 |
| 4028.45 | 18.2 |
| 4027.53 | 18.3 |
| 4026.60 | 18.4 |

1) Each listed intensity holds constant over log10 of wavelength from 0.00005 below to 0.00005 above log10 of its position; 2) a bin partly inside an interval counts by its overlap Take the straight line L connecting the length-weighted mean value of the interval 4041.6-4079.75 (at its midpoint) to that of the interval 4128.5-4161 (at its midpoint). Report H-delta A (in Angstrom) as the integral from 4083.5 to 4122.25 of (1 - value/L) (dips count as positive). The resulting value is 6.3 Angstrom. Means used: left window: 19.3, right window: 19.1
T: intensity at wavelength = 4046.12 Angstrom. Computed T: 18.8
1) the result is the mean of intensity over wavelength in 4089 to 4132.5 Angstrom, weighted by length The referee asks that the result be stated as 16.1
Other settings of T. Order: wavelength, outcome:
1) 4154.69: 19.6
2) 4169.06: 19.6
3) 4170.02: 19.6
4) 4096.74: 14.2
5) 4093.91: 15.4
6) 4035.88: 20.5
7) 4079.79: 18.8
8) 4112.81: 15.3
